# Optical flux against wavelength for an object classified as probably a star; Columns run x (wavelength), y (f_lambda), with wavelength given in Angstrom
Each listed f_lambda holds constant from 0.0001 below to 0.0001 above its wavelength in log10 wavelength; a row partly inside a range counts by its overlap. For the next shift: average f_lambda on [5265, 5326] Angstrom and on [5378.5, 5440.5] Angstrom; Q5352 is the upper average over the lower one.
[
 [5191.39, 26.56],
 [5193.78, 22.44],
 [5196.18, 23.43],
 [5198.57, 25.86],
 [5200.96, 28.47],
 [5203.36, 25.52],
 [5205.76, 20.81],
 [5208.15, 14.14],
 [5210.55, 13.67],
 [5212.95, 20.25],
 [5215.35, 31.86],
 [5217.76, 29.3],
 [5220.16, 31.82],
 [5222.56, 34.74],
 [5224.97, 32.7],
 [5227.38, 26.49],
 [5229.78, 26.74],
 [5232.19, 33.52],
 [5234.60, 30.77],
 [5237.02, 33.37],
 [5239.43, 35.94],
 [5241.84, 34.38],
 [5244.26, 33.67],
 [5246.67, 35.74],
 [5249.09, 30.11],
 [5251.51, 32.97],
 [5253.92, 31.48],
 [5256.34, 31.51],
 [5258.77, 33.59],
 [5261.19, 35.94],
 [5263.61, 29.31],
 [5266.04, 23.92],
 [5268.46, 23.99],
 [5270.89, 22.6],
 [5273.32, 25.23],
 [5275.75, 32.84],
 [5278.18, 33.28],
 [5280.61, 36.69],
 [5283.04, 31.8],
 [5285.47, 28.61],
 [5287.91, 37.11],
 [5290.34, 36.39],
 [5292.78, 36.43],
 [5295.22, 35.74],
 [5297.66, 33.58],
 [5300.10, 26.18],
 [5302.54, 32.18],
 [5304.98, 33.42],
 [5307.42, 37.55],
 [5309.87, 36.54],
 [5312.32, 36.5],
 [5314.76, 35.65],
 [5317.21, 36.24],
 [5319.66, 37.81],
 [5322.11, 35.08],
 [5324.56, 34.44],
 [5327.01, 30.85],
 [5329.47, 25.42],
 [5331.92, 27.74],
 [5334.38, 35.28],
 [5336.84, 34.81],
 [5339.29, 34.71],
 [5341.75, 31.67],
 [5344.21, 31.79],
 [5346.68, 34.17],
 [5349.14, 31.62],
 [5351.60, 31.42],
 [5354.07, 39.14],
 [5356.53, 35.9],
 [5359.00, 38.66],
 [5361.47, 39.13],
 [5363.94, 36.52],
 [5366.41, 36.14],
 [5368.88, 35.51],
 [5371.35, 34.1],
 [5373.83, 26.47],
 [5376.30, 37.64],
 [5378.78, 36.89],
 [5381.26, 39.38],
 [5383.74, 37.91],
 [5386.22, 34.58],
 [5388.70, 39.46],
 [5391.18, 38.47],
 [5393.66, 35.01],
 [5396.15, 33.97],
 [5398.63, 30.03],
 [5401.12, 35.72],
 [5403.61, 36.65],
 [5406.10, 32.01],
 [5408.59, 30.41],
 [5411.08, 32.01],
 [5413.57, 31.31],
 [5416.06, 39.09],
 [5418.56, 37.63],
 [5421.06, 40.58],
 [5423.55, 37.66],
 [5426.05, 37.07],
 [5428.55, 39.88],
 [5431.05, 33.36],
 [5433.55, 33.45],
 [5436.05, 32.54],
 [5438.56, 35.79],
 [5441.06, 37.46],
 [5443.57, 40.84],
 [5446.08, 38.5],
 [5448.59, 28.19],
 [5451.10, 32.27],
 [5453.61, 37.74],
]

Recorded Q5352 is 1.1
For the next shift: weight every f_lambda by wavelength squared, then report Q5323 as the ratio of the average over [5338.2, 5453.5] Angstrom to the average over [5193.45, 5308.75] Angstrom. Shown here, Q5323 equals 1.2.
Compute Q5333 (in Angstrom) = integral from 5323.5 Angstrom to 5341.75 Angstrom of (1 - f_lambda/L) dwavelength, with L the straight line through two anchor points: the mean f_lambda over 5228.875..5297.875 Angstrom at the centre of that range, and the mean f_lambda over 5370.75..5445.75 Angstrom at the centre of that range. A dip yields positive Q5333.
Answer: 1.0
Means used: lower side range 32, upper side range 35.6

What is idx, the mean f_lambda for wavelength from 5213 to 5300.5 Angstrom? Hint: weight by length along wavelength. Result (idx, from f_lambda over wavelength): 31.6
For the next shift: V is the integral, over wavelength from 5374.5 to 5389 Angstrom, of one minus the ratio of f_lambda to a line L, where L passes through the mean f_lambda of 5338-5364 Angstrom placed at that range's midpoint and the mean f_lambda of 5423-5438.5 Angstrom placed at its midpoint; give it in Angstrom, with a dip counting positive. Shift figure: -0.8 Angstrom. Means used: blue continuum 34.9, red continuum 35.6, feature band 37.1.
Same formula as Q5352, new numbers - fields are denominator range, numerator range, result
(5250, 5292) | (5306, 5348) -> 1.09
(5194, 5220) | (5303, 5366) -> 1.46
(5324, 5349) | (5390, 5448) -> 1.11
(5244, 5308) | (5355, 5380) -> 1.12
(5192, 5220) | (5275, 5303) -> 1.42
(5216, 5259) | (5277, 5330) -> 1.06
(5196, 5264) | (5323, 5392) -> 1.18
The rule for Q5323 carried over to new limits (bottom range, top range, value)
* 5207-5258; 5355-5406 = 1.27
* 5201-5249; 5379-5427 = 1.33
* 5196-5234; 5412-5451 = 1.48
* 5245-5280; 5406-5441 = 1.24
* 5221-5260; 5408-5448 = 1.20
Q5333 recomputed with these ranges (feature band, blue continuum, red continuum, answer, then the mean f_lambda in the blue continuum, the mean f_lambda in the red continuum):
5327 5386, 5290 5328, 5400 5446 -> 1.3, 34.6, 35.8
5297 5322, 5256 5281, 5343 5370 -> -1.7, 29.6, 35.5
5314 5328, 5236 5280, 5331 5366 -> -0.6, 31.2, 34.6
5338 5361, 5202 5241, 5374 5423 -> -0.8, 27.7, 35.6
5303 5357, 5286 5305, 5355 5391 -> 1.5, 33.7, 36.4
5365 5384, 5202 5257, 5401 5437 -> -0.9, 29.2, 35.3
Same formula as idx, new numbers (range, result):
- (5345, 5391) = 35.8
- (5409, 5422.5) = 35.8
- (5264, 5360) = 32.9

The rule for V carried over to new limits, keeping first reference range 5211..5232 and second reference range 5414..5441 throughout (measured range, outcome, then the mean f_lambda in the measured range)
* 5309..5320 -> -1.39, 36.4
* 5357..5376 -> -0.60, 35.4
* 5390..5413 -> 1.21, 33.7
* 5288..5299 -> -1.40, 35.6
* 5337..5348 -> 0.05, 33.2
